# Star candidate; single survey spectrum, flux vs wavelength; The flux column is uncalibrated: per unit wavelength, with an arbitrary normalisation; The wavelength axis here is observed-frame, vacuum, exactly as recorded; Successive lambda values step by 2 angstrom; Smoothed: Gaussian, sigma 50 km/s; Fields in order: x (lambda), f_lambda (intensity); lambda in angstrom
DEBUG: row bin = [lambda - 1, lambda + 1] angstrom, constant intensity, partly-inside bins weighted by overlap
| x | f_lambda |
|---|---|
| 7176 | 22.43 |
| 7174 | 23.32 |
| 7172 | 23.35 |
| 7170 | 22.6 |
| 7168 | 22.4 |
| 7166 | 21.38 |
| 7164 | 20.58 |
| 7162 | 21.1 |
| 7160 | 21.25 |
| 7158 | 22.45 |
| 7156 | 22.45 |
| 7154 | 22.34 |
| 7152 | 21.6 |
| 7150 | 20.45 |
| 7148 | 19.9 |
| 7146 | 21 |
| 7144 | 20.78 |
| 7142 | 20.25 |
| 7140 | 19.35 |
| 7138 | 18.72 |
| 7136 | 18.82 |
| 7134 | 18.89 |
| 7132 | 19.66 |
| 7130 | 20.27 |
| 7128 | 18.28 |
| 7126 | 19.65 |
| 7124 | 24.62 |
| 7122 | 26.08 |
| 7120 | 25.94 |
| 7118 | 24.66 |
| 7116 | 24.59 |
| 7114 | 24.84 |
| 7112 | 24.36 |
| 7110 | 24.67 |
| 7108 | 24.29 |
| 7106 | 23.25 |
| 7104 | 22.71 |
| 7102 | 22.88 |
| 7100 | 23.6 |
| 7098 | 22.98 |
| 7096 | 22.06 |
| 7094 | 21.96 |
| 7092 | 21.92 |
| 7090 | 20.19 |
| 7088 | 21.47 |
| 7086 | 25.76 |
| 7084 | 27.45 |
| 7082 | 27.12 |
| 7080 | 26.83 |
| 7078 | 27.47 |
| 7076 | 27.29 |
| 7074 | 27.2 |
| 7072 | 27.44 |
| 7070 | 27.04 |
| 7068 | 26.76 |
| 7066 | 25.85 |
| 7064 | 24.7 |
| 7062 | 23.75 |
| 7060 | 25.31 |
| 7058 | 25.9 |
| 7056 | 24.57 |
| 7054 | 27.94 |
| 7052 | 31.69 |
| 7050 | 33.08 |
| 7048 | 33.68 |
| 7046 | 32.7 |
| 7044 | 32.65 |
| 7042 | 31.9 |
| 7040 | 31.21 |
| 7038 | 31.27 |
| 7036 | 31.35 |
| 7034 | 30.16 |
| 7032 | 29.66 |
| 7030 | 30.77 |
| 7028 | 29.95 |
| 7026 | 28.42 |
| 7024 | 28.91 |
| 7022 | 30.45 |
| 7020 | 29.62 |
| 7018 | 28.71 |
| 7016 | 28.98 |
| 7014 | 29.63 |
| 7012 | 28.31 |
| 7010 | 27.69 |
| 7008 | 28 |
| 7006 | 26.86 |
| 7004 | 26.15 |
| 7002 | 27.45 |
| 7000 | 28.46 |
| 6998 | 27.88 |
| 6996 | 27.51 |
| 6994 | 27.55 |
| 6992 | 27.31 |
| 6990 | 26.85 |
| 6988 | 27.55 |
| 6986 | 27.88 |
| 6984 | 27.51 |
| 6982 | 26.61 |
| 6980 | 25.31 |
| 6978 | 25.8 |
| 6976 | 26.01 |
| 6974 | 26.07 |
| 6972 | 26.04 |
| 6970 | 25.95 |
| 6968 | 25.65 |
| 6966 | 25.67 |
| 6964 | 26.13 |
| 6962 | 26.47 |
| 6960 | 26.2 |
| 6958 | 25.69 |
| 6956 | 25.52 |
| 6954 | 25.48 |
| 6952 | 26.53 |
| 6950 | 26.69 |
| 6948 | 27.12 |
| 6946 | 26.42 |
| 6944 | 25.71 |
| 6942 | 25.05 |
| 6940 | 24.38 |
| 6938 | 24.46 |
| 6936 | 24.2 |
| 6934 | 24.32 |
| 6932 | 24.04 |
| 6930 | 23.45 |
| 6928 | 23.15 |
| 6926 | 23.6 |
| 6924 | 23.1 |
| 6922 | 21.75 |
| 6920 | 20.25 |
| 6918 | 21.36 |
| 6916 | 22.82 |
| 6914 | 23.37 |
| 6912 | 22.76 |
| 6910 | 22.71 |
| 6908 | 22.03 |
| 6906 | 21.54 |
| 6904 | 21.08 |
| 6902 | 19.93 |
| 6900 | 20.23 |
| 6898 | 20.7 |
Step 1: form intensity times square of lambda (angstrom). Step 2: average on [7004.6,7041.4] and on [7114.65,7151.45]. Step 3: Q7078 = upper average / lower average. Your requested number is 0.74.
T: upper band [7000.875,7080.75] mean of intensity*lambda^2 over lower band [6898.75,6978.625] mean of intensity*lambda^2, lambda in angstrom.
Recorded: 1.22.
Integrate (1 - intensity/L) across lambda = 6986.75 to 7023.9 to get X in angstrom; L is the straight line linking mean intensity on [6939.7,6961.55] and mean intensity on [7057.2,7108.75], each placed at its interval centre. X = -3.8 angstrom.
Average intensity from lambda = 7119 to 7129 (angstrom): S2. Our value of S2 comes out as 22.9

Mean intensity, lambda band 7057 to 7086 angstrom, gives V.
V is 26.4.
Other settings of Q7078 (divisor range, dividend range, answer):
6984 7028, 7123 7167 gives 0.76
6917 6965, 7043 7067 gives 1.19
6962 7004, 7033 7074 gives 1.10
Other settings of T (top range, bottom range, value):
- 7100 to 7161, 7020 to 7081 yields 0.78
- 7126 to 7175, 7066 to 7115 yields 0.86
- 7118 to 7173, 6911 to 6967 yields 0.92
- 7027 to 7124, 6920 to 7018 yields 1.05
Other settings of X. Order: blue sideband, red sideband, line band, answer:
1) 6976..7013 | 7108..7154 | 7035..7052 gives -4.67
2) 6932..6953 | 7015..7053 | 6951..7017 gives 2.32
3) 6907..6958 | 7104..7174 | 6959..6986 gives -2.90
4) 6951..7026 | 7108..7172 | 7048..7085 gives -4.31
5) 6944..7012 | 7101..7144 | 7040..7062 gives -4.76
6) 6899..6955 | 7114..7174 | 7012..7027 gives -4.31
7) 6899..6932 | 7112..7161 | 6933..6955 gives -3.42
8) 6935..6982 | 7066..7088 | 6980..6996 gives -0.73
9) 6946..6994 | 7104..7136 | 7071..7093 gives -1.62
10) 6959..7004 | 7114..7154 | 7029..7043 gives -3.45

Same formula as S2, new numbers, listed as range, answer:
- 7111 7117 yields 24.6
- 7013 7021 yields 29.2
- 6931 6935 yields 24.2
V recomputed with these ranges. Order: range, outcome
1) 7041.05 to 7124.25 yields 26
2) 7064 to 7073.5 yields 26.6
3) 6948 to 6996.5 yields 26.4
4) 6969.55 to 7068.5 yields 28.3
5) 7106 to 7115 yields 24.4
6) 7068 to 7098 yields 25.1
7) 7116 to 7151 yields 21.1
